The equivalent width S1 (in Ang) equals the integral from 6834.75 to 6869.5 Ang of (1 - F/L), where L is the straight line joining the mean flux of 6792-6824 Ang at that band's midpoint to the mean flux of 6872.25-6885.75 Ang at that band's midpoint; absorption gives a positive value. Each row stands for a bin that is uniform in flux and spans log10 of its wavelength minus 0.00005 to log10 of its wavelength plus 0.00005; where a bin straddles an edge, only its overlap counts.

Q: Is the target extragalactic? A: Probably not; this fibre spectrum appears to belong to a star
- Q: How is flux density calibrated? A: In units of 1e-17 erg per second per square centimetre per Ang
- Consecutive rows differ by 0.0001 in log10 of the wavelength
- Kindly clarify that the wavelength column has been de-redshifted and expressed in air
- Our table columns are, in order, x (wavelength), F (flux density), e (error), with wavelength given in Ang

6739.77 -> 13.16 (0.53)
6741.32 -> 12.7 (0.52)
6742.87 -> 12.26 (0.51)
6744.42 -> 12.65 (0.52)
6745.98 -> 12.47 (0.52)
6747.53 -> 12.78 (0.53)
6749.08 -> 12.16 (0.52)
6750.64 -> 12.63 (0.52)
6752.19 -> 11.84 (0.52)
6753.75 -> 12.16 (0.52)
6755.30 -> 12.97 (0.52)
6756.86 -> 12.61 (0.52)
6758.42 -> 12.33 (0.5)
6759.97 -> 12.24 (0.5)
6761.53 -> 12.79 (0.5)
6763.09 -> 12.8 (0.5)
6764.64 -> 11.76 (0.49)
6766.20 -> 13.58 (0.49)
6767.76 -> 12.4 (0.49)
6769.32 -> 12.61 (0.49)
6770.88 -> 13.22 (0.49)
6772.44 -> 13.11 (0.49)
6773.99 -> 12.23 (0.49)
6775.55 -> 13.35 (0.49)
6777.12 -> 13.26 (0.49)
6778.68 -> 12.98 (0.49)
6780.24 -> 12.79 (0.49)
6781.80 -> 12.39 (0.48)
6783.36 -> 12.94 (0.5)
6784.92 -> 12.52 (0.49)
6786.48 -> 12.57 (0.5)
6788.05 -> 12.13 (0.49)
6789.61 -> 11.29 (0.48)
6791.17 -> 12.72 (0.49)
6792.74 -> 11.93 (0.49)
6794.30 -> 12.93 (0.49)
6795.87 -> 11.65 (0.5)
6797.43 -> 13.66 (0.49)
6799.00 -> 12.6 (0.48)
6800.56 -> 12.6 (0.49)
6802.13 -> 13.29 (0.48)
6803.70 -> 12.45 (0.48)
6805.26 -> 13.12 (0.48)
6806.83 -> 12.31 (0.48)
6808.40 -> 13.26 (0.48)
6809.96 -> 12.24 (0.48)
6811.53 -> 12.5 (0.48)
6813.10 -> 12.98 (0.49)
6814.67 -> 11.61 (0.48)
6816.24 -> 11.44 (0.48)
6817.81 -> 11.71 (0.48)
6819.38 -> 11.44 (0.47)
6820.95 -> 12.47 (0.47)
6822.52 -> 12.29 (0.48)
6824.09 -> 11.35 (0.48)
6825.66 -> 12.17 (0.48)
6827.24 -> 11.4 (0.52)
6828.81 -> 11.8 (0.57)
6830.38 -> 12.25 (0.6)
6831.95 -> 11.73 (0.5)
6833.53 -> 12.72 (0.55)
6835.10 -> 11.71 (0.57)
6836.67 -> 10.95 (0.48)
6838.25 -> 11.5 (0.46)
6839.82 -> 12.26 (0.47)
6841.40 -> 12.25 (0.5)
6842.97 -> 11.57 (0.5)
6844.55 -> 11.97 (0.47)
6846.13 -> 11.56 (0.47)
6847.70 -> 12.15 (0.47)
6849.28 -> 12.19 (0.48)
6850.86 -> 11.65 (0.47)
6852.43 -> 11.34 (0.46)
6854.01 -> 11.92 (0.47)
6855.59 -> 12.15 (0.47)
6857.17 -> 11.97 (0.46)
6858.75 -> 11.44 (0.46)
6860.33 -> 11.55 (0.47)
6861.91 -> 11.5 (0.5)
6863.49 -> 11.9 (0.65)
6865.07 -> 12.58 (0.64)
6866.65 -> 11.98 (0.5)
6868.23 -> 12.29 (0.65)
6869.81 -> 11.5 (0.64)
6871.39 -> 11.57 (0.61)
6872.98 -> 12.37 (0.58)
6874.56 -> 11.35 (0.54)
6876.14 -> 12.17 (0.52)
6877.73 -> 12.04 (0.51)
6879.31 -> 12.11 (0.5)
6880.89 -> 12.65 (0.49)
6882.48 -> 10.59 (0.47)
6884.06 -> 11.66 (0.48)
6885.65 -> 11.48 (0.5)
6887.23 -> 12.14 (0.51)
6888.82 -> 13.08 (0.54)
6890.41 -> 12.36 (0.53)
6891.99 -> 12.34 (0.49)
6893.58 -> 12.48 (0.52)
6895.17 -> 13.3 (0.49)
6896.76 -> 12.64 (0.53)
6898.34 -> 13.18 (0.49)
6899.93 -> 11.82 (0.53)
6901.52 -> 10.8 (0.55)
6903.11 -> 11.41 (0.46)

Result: 0.6 Ang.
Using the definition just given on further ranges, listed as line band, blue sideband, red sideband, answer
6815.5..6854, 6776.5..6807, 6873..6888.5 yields 1.3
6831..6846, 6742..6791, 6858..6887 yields 0.3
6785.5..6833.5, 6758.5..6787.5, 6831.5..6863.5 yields 0.0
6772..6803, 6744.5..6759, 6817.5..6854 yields -1.1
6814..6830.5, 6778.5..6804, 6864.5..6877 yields 0.7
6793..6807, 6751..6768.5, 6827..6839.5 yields -0.7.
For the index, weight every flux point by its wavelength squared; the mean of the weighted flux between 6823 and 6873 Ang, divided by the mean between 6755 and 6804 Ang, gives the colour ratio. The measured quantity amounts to 0.96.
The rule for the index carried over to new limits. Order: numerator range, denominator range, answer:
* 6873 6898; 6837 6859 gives 1.04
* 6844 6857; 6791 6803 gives 0.95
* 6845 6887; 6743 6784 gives 0.96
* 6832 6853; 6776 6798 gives 0.96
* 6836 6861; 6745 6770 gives 0.97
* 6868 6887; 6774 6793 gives 0.97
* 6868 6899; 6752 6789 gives 0.99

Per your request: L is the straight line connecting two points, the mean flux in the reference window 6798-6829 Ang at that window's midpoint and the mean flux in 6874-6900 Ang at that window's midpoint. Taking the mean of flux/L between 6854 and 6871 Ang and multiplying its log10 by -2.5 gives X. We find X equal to 0.03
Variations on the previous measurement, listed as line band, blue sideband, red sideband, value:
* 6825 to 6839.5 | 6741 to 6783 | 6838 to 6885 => 0.02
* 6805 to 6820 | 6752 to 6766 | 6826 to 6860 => -0.02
